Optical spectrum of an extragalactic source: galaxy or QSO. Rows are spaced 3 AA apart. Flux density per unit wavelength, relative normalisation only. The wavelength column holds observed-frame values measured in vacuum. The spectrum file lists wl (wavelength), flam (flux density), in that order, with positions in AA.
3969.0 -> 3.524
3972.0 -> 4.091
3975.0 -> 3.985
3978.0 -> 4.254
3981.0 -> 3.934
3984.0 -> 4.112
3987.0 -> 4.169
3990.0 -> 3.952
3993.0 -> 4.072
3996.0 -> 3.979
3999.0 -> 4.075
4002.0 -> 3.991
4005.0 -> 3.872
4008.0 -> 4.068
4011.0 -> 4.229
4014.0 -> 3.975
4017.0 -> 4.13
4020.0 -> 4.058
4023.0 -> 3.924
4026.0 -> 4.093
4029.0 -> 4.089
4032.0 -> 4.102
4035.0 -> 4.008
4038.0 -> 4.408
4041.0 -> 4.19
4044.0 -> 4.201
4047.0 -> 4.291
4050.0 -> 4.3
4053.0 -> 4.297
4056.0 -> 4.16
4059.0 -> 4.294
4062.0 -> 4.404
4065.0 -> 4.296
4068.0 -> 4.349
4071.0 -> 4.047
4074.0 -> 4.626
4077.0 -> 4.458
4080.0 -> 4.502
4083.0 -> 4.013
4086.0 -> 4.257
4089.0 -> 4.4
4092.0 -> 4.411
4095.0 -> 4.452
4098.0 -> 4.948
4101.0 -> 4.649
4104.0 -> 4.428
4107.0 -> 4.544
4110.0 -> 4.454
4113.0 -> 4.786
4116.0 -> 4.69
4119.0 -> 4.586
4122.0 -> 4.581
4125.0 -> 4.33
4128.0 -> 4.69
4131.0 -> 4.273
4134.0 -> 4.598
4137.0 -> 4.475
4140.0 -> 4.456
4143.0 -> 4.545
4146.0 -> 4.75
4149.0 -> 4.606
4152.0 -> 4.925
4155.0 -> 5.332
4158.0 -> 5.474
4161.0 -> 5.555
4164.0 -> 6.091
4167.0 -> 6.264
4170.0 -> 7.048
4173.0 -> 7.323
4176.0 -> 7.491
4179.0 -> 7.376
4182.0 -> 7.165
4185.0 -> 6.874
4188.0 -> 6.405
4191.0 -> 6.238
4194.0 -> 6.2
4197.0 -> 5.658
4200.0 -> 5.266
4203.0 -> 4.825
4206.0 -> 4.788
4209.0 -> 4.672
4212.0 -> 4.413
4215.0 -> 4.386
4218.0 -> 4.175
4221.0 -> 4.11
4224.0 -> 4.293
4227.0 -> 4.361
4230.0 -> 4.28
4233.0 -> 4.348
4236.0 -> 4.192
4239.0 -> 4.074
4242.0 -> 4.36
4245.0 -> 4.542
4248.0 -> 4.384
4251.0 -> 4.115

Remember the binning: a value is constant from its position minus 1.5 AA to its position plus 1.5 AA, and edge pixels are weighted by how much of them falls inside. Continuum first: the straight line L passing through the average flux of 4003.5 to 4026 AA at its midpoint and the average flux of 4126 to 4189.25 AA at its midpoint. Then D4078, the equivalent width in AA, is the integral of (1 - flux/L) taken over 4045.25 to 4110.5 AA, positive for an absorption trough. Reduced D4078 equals 5.13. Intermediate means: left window 4.04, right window 5.69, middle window 4.39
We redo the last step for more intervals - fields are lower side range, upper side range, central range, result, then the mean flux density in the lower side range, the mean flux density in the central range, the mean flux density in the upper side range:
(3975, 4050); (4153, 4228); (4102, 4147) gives 4.8 AA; 4.09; 4.54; 5.68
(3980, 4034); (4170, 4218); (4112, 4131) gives 2.2 AA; 4.05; 4.58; 5.92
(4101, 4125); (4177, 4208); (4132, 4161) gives 2.2 AA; 4.57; 4.83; 6.08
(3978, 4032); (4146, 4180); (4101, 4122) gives 3.2 AA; 4.05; 4.59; 6.06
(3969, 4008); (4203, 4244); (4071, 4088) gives -0.8 AA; 4.02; 4.34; 4.36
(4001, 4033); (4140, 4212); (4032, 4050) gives 0.4 AA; 4.05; 4.22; 5.8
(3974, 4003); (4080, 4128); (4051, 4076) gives 0.2 AA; 4.05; 4.31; 4.51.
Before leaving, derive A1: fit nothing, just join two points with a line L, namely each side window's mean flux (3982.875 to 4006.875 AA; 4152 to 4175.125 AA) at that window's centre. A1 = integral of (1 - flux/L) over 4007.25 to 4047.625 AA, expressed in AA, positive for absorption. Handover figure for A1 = 2.8 AA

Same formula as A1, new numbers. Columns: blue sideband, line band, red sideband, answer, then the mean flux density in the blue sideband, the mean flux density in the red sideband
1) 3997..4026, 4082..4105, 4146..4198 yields 3.1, 4.04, 6.2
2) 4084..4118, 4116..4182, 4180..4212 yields -2.6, 4.54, 5.77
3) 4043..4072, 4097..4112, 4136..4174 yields 0.7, 4.27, 5.44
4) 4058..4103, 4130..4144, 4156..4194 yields 3.0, 4.41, 6.58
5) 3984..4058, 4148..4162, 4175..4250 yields -1.0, 4.11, 5.13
